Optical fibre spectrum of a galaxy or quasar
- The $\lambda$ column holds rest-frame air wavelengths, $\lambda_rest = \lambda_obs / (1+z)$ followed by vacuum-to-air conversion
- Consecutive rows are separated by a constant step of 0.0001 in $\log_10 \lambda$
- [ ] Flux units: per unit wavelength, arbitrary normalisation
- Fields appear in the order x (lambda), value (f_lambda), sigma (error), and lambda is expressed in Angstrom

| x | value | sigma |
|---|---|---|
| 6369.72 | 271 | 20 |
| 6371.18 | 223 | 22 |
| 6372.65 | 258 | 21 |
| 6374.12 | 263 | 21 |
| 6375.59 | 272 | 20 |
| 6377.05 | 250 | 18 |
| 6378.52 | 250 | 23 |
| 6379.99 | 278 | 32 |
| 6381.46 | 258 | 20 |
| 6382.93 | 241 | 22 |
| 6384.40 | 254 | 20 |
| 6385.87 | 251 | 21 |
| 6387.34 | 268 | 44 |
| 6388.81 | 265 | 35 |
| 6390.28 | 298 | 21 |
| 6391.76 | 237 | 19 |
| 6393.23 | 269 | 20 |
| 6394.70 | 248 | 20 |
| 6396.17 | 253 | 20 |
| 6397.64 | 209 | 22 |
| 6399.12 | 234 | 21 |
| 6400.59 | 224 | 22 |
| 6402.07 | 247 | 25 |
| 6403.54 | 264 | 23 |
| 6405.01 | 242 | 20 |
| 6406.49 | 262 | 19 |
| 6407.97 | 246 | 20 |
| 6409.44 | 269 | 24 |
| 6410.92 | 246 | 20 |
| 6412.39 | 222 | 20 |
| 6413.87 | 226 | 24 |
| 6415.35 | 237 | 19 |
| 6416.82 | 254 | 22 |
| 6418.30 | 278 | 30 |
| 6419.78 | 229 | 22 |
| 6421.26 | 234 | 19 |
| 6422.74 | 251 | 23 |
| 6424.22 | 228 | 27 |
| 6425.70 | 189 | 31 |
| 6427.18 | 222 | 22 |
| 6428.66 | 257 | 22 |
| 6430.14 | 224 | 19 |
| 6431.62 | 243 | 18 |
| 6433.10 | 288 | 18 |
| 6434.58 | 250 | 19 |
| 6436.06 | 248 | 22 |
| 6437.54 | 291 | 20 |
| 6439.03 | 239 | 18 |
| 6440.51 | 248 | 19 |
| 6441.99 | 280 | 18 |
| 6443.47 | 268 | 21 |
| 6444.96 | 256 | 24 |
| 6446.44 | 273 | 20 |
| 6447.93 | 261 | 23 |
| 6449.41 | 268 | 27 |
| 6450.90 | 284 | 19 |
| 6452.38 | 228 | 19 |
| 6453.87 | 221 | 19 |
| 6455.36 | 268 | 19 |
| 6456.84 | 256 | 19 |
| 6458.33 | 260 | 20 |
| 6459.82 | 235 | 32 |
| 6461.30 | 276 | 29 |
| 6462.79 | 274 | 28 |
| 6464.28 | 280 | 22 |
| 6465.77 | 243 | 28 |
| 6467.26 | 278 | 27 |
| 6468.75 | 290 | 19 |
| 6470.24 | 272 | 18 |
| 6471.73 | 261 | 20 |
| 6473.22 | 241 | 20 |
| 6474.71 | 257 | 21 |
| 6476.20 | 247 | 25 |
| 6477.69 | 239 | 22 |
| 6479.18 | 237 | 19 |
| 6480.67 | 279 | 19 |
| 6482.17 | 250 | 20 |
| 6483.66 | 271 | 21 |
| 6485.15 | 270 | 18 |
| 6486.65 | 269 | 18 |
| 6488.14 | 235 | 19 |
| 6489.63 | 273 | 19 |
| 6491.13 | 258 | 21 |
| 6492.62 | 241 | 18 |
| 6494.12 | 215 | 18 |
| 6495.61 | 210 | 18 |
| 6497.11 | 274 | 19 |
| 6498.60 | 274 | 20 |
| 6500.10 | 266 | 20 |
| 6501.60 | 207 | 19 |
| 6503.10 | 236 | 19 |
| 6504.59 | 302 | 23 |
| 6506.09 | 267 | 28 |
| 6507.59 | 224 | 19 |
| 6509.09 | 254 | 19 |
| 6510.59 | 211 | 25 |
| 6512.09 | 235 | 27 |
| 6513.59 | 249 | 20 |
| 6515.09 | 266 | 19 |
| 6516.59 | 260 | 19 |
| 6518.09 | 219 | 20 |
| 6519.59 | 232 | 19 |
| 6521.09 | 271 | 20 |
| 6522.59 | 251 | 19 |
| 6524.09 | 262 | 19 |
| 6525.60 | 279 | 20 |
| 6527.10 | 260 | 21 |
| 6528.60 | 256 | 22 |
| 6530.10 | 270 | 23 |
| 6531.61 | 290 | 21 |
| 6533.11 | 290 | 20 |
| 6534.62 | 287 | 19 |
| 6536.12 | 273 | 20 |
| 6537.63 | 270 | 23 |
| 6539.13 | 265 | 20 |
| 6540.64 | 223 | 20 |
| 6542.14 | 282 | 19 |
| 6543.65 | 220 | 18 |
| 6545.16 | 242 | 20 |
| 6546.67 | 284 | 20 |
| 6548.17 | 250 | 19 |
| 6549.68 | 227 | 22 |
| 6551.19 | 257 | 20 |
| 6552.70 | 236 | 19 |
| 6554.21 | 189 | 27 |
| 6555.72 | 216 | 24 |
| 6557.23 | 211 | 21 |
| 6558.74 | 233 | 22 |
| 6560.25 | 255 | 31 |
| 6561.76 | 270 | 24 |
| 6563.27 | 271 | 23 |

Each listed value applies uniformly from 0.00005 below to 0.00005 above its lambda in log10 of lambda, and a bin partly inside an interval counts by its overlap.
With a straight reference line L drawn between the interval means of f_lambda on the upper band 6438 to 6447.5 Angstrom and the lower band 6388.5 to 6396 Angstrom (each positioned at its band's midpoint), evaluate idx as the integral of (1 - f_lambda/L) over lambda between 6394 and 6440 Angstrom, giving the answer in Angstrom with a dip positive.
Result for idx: 3.2 Angstrom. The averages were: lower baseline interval 263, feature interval 244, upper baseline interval 261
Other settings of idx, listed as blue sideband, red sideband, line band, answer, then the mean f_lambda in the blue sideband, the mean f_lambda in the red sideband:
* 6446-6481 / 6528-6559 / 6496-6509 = 0.0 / 259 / 251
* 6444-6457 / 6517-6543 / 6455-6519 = 1.5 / 257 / 263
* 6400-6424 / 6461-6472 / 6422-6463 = 1.2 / 245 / 272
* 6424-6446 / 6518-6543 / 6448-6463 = -0.2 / 250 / 265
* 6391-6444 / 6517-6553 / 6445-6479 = -1.2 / 246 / 258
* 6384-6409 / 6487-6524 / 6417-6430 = 0.7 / 251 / 248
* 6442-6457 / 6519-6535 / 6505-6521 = 1.3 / 259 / 268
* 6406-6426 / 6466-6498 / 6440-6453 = -0.8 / 242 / 255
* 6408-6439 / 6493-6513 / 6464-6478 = -1.0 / 244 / 244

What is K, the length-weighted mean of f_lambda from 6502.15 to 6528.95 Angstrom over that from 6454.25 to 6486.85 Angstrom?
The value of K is 0.96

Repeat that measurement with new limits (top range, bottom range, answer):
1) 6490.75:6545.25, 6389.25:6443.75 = 1.03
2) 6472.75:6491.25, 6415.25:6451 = 1.02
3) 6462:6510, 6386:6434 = 1.04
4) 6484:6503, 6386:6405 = 0.99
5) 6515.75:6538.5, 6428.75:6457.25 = 1.03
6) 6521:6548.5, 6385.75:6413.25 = 1.06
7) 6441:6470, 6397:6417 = 1.09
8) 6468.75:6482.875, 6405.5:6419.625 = 1.03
